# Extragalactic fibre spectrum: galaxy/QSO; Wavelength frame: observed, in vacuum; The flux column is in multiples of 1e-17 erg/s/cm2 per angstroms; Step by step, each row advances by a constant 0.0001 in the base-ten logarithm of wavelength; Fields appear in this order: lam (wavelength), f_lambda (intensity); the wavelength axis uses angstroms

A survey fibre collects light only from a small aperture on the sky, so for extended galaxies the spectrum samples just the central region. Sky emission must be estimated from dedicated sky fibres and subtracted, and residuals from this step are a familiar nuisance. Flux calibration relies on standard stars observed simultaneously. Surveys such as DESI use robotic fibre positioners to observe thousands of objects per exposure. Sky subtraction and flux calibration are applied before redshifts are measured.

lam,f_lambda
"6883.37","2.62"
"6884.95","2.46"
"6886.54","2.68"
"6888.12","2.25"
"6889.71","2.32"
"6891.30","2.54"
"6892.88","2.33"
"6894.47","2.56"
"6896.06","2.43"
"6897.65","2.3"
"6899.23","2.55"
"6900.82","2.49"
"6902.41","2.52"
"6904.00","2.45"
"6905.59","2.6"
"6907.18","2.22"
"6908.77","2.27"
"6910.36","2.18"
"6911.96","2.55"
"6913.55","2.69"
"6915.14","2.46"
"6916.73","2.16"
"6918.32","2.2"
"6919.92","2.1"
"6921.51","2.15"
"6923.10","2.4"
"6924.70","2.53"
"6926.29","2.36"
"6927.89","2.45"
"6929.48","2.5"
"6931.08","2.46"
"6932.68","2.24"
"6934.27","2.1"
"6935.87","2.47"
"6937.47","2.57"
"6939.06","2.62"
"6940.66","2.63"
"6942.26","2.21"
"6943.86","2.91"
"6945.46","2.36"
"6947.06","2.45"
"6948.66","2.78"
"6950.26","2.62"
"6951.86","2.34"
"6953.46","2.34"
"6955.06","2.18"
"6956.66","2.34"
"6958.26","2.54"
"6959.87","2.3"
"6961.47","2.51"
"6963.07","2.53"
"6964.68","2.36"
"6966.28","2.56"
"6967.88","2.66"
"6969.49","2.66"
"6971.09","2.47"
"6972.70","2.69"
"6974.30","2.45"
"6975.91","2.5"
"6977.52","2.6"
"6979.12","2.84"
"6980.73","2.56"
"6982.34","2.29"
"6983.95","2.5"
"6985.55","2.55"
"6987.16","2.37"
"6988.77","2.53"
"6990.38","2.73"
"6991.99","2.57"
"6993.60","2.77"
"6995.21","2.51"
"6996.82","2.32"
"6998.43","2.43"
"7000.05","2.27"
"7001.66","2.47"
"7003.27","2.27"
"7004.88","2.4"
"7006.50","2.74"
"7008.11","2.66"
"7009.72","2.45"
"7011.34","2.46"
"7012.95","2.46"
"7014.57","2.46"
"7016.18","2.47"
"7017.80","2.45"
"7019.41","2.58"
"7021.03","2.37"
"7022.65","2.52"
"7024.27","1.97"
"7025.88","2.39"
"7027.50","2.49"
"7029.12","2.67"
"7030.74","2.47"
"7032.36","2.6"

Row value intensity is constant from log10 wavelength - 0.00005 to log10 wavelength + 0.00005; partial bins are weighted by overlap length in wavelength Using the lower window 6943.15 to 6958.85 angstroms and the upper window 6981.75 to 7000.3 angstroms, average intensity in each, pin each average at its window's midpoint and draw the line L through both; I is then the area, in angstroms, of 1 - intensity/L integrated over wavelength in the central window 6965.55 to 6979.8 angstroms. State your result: -0.6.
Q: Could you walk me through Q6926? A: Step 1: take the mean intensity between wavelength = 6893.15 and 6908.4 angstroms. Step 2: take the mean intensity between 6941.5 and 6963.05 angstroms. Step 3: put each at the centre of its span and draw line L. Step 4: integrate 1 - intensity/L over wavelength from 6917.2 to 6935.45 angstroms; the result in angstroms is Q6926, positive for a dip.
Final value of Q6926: 1.00 angstroms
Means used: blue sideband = 2.45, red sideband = 2.46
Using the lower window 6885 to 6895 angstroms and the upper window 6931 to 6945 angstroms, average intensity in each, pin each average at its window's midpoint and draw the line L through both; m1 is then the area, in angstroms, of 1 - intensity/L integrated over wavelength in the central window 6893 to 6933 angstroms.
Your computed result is 0.99 angstroms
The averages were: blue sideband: 2.44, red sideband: 2.47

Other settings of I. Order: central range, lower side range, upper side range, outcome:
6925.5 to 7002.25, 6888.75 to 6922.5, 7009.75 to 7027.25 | -2.8 angstroms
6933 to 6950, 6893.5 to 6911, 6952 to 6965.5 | -0.8 angstroms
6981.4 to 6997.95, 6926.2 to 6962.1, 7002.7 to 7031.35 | -0.4 angstroms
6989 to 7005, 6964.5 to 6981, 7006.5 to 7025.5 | 0.2 angstroms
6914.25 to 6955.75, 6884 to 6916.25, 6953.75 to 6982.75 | 1.1 angstroms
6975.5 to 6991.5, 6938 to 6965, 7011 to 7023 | -0.5 angstroms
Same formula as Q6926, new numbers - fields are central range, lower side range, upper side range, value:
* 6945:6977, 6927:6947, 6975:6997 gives 0.3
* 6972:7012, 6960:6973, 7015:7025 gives -0.7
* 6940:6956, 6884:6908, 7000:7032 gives -0.2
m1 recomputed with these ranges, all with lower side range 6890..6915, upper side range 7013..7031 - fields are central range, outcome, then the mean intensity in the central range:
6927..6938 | 0.2 angstroms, 2.39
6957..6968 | -0.2 angstroms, 2.48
